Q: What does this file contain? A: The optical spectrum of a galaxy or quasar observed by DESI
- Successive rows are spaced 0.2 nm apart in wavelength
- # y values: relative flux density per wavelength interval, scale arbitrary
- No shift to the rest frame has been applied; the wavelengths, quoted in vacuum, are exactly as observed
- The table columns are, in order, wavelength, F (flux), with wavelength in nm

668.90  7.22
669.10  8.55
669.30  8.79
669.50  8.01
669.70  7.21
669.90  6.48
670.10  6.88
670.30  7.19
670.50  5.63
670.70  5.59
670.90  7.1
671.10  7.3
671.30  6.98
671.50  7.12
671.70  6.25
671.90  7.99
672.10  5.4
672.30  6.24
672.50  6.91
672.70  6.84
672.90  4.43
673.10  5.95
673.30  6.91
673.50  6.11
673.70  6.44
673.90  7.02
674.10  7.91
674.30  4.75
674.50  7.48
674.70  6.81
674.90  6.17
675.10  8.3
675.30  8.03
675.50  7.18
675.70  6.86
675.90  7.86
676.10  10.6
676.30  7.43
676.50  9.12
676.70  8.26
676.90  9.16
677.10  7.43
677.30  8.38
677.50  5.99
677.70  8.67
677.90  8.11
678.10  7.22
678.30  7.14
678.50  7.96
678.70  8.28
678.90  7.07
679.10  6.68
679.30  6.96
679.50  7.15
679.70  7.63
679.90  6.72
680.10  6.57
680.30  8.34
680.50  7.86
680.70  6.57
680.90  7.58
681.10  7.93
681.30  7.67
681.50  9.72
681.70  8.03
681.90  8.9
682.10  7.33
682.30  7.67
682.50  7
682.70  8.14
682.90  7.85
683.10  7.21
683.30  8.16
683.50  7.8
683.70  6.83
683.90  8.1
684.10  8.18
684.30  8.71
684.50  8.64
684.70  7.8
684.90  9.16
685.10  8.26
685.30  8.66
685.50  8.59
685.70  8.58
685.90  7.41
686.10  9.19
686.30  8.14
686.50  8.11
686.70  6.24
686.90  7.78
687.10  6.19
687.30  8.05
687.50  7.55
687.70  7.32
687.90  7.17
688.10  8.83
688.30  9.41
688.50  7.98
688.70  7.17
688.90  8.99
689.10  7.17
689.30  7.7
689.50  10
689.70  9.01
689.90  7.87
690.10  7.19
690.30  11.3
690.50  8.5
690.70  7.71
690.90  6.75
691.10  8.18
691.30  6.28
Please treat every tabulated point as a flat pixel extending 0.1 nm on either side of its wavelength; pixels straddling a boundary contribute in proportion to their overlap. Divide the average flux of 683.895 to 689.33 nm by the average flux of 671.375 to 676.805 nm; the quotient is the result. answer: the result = 1.14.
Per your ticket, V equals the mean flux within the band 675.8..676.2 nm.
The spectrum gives 9.23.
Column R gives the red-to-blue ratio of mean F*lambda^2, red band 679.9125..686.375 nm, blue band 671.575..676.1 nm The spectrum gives 1.21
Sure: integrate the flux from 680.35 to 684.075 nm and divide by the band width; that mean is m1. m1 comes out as 7.81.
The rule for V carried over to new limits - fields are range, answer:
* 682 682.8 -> 7.54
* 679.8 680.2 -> 6.65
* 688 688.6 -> 8.74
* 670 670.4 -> 7.04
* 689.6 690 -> 8.44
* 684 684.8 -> 8.33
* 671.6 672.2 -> 6.55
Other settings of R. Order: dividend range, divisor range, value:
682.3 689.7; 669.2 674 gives 1.25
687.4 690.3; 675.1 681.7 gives 1.09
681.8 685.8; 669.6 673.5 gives 1.28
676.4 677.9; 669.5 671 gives 1.24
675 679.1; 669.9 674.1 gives 1.23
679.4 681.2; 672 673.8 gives 1.23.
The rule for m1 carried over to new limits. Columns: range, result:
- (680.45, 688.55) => 7.96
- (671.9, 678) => 7.24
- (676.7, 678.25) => 7.85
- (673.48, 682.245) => 7.59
